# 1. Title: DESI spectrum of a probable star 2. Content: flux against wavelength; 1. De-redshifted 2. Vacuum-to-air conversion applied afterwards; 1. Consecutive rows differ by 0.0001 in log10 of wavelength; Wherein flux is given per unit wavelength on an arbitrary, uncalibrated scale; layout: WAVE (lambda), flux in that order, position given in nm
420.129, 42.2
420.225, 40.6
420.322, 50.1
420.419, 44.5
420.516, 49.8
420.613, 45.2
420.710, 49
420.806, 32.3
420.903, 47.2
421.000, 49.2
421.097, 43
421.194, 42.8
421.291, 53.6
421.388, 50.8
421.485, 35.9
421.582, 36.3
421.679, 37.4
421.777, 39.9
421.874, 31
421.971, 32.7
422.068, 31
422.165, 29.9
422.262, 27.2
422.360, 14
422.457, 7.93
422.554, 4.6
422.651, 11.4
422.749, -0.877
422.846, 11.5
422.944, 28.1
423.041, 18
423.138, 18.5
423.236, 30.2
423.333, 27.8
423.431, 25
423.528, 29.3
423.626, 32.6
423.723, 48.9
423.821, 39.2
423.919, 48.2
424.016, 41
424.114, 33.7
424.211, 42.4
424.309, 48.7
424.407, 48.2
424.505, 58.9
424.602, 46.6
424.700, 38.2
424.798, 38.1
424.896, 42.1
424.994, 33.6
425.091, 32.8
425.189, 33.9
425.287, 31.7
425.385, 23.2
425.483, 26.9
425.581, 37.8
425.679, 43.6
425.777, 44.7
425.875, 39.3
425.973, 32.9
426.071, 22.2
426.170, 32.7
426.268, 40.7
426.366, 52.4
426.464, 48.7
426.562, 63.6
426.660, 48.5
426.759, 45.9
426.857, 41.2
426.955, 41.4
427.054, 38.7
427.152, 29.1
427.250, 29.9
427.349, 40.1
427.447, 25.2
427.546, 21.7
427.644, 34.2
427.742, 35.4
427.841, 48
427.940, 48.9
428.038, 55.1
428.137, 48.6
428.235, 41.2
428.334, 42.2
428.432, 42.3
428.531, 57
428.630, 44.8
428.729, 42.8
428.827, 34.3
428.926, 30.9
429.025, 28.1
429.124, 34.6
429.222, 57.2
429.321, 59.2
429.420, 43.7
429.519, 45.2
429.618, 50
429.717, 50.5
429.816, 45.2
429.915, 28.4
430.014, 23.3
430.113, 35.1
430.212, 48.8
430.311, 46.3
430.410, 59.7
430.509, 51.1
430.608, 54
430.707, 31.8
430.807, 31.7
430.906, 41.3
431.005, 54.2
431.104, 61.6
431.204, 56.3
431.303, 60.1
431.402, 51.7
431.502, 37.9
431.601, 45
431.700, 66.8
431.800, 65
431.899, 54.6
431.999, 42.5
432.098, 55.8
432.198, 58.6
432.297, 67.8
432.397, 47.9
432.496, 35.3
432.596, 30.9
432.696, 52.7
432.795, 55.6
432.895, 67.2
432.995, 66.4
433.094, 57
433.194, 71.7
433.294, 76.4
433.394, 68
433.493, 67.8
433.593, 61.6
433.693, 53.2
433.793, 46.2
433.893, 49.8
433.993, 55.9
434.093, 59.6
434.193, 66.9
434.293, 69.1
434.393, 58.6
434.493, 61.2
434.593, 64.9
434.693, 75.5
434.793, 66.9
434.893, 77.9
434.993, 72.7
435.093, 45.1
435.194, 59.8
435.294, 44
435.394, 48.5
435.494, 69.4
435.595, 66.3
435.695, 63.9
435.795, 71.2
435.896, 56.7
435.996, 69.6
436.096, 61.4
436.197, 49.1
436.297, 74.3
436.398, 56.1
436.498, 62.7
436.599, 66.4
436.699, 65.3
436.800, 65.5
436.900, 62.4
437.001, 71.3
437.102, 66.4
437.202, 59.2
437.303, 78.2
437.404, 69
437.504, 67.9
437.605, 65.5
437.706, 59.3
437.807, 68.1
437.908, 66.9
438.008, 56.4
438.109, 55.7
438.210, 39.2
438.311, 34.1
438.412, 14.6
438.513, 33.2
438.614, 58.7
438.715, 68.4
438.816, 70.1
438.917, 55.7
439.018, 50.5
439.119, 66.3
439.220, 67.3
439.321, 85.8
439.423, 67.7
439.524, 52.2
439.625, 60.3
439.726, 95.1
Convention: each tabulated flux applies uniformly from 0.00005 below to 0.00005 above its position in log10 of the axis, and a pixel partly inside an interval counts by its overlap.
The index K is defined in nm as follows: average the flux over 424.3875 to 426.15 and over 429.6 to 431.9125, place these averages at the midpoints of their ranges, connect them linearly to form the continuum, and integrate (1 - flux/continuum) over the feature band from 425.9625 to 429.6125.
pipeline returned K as 0.05 nm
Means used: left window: 37.2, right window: 47.8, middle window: 41.5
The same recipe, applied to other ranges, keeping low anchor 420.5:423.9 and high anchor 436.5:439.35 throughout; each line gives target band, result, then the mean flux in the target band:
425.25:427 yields -0.05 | 39.9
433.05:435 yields -0.40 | 63.9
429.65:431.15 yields 0.07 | 44.2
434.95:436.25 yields -0.09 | 59.8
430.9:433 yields -0.18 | 53.4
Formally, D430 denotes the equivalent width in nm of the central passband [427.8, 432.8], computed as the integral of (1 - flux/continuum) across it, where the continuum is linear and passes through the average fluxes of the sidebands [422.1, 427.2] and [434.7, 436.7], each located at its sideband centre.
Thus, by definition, 0.16 nm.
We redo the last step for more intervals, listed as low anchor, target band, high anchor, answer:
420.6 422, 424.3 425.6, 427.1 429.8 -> 0.104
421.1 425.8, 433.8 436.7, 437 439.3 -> -0.470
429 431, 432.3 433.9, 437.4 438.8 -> -0.322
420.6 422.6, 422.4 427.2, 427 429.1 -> 0.312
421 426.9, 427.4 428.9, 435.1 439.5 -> 0.064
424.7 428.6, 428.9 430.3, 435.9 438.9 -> 0.100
